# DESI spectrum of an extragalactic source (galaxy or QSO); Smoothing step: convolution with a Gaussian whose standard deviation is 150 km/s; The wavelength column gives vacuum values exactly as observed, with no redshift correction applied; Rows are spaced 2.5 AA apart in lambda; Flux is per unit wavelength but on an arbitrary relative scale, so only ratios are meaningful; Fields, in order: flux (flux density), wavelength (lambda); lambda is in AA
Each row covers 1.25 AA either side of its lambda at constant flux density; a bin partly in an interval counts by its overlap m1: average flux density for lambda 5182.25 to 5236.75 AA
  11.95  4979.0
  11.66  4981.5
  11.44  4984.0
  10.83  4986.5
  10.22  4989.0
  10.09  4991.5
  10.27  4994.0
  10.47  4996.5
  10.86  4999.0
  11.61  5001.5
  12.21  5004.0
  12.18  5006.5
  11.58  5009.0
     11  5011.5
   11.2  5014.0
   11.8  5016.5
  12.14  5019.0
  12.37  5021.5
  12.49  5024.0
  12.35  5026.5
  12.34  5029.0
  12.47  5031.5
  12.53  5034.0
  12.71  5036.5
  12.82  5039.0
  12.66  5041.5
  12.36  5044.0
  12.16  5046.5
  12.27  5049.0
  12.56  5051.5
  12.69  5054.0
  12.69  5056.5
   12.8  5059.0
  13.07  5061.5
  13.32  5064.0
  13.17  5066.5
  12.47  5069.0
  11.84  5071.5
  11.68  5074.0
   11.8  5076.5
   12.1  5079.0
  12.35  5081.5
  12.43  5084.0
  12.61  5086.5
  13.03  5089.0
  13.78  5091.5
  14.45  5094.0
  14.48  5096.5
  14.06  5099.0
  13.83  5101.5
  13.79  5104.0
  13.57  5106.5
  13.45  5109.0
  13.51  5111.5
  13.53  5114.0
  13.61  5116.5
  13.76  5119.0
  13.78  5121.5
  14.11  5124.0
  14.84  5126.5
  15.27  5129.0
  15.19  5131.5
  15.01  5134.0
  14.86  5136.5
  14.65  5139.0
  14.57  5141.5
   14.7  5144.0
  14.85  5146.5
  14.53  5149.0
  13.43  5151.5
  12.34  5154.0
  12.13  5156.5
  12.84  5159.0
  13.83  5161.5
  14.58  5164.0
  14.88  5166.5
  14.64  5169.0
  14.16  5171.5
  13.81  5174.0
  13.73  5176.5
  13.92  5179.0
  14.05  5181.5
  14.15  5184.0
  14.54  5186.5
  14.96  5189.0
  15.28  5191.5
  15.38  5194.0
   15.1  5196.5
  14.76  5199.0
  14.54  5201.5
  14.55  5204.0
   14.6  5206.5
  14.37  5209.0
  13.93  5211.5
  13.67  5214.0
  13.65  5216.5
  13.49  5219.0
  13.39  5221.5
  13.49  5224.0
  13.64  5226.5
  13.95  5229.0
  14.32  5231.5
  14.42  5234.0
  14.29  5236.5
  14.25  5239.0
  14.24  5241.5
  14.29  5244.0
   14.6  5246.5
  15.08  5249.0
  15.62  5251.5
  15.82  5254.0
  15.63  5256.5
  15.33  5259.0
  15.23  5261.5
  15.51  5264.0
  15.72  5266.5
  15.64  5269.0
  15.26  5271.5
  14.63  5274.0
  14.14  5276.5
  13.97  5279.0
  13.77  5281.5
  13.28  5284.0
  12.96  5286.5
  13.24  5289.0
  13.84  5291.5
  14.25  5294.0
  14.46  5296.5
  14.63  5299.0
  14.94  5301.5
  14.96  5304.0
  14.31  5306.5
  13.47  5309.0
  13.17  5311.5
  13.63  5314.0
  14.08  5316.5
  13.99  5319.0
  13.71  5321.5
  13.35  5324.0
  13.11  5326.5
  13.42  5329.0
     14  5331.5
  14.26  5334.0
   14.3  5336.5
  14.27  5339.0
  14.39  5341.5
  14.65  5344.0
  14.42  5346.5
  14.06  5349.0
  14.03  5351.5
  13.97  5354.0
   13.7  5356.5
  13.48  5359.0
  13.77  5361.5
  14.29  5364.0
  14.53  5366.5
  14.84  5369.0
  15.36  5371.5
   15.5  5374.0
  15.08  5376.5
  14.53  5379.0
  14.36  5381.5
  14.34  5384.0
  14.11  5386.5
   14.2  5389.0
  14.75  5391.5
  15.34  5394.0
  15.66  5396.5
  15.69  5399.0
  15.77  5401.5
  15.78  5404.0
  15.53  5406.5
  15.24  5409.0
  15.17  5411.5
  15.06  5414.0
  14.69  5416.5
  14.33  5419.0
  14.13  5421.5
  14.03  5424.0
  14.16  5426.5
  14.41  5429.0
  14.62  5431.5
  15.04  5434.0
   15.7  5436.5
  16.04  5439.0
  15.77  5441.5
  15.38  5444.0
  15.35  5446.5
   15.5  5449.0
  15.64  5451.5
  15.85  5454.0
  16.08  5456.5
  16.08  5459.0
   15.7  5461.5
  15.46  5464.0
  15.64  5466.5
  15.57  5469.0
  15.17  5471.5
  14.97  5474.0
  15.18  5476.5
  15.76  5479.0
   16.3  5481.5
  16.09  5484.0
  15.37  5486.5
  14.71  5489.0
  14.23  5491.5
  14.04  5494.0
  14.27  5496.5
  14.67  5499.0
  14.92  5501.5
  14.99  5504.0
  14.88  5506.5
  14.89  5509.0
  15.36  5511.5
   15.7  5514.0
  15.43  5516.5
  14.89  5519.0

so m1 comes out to 14.3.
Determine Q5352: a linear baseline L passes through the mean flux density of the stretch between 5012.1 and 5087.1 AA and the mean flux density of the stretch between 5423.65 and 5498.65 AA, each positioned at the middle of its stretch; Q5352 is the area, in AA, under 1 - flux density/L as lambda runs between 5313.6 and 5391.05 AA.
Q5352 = 1.7 AA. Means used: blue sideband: 12.4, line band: 14.2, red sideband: 15.3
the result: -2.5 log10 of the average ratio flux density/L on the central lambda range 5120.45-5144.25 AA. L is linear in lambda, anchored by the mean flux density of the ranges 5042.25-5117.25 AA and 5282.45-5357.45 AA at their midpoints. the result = -0.12 mag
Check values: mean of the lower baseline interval 13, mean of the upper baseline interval 14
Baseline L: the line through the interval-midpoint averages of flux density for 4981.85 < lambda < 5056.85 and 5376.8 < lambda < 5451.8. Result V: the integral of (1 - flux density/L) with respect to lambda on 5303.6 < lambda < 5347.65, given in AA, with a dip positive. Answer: 1.05 AA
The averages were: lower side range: 11.8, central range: 14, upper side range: 15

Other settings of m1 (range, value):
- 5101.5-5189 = 14.1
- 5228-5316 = 14.5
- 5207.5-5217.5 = 13.9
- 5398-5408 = 15.7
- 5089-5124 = 13.8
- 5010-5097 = 12.5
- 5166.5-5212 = 14.5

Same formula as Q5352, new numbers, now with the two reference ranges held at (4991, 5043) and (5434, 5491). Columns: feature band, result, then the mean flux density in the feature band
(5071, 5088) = 0.3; 12.1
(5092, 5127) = -3.5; 13.9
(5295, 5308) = -0.4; 14.6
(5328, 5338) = 0.3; 14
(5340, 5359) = 0.6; 14.1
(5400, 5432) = 0.7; 14.9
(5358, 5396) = 0.7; 14.6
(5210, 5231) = -0.2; 13.7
